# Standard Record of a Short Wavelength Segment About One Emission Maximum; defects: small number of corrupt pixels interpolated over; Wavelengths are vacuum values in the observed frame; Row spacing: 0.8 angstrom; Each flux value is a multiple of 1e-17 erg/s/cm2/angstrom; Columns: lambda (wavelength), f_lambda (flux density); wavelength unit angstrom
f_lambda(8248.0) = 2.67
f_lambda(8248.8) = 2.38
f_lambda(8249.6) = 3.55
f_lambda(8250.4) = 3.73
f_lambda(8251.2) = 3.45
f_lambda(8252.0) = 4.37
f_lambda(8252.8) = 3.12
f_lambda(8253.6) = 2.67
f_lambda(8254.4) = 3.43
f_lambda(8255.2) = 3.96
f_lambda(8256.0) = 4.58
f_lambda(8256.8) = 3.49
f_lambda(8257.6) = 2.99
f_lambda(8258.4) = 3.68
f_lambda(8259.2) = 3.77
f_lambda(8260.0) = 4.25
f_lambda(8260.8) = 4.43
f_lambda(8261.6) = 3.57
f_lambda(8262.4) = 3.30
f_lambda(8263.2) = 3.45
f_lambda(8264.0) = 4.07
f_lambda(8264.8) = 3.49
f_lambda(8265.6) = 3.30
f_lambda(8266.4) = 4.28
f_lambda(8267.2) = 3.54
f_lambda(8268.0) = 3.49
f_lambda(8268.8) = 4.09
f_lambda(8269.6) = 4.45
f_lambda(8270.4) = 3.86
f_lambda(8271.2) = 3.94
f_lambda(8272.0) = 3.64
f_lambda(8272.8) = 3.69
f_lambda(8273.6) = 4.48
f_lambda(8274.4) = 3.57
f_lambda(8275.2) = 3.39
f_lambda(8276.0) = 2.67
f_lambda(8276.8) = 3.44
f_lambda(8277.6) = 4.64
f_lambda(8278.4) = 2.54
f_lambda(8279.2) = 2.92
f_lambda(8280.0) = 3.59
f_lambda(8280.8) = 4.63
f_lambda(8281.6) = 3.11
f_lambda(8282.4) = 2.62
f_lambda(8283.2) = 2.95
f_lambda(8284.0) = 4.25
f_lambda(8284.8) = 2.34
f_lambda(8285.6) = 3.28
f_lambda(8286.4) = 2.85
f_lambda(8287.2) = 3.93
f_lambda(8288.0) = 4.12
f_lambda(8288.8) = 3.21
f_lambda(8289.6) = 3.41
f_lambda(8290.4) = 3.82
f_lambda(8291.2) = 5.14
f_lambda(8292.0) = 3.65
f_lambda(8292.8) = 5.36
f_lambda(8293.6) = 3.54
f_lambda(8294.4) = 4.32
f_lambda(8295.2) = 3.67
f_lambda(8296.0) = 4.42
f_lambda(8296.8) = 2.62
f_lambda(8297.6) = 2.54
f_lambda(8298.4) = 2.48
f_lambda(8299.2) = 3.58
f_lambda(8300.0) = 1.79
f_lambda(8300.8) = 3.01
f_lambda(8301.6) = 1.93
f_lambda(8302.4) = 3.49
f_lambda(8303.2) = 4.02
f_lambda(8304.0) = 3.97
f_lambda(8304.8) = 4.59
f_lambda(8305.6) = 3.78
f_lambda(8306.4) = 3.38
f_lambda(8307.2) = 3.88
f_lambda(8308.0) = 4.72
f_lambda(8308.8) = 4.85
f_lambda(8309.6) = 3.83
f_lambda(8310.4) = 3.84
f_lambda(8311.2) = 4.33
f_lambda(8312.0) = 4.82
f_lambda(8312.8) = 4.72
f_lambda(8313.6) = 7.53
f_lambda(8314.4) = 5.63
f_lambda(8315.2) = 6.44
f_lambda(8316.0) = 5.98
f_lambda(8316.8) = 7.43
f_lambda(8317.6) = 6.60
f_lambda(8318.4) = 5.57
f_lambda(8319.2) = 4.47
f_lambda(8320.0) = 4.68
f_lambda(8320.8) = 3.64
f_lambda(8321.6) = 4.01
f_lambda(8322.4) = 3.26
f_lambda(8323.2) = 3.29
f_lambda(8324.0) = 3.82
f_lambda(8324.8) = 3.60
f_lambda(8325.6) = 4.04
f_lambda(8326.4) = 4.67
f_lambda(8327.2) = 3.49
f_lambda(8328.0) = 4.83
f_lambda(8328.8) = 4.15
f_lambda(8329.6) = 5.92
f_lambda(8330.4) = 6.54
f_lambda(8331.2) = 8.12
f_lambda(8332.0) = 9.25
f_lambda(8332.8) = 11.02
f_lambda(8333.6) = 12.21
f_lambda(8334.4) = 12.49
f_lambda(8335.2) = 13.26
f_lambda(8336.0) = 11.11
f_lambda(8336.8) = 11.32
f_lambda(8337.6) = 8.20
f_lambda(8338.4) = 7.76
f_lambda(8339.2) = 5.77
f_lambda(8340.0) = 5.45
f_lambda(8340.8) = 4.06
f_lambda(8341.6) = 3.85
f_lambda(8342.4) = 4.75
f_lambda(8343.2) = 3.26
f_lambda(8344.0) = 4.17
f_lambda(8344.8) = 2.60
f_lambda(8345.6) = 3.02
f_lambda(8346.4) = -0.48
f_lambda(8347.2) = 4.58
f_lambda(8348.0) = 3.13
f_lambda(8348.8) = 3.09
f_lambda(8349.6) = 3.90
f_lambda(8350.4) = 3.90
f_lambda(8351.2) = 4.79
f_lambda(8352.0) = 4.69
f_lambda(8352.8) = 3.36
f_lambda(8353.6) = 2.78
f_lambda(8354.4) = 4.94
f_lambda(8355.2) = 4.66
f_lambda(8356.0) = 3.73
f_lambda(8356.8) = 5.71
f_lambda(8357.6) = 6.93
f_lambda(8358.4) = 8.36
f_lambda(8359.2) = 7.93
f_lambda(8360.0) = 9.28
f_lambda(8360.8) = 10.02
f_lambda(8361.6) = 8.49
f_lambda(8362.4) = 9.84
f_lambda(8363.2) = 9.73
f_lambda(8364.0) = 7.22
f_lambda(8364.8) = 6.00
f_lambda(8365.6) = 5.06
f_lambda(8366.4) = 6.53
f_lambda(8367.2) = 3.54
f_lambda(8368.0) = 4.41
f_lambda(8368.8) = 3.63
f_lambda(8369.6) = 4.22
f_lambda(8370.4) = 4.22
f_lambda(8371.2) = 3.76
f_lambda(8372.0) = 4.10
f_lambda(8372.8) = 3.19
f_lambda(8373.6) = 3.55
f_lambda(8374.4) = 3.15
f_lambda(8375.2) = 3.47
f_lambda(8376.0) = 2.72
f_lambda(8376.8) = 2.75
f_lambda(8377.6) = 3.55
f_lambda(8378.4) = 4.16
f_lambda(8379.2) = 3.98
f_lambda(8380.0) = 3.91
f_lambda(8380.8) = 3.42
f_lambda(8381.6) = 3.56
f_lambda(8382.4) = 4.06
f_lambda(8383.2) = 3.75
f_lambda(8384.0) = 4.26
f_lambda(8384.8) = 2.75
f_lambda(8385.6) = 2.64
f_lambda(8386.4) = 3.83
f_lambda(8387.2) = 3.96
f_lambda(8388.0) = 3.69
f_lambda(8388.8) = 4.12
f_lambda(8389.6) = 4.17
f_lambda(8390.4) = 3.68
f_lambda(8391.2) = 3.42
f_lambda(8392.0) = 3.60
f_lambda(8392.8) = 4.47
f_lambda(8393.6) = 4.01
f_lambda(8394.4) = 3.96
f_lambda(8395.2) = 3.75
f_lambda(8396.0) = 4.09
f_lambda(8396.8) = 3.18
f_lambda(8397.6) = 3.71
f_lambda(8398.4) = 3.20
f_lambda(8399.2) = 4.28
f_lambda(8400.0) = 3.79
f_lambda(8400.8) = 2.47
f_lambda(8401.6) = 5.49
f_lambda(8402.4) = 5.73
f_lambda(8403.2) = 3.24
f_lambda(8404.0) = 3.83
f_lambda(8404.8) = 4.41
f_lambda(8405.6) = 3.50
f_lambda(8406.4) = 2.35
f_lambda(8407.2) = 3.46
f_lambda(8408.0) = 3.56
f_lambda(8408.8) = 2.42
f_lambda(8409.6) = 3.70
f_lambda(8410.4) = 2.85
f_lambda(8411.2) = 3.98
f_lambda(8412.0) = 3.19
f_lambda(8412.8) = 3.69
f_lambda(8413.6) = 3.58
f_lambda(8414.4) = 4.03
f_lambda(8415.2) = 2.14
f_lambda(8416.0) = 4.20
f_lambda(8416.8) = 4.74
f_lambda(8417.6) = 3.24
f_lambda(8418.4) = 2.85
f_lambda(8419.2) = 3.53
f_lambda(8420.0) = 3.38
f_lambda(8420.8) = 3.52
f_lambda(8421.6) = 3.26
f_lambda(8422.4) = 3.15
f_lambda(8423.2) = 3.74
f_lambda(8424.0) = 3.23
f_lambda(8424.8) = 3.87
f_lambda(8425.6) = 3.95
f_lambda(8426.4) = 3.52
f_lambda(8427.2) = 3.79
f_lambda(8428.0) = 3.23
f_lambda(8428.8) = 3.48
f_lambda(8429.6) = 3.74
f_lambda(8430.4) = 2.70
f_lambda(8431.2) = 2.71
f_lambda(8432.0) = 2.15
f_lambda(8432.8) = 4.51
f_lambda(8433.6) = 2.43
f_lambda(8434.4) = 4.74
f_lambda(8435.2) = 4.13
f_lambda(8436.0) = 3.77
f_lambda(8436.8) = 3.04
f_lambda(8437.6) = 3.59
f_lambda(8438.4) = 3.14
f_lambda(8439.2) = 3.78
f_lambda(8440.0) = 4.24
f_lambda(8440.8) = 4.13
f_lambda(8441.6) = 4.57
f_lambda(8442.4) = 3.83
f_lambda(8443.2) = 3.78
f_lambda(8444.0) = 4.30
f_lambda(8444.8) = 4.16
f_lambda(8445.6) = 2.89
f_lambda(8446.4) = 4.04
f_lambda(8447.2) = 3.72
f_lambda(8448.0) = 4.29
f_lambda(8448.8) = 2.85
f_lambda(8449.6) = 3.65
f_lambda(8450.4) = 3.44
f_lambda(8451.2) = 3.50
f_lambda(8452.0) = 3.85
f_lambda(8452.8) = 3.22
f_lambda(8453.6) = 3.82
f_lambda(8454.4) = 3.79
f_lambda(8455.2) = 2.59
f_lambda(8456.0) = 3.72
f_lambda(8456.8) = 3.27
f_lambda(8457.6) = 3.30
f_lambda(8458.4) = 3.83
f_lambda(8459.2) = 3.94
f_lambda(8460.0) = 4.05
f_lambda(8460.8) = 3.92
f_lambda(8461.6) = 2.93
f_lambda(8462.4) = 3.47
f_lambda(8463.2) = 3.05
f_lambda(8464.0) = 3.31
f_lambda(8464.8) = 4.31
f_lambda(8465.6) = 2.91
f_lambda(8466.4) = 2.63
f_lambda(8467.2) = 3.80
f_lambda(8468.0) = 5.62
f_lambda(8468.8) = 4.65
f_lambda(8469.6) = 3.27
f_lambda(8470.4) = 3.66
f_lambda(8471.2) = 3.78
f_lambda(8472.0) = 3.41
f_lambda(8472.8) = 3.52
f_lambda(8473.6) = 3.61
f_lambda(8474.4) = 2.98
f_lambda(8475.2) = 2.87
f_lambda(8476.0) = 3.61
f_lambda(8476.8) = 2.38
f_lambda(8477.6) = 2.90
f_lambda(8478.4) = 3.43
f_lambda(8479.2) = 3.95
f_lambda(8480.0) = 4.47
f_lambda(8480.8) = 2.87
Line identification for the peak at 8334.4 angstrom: Halpha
